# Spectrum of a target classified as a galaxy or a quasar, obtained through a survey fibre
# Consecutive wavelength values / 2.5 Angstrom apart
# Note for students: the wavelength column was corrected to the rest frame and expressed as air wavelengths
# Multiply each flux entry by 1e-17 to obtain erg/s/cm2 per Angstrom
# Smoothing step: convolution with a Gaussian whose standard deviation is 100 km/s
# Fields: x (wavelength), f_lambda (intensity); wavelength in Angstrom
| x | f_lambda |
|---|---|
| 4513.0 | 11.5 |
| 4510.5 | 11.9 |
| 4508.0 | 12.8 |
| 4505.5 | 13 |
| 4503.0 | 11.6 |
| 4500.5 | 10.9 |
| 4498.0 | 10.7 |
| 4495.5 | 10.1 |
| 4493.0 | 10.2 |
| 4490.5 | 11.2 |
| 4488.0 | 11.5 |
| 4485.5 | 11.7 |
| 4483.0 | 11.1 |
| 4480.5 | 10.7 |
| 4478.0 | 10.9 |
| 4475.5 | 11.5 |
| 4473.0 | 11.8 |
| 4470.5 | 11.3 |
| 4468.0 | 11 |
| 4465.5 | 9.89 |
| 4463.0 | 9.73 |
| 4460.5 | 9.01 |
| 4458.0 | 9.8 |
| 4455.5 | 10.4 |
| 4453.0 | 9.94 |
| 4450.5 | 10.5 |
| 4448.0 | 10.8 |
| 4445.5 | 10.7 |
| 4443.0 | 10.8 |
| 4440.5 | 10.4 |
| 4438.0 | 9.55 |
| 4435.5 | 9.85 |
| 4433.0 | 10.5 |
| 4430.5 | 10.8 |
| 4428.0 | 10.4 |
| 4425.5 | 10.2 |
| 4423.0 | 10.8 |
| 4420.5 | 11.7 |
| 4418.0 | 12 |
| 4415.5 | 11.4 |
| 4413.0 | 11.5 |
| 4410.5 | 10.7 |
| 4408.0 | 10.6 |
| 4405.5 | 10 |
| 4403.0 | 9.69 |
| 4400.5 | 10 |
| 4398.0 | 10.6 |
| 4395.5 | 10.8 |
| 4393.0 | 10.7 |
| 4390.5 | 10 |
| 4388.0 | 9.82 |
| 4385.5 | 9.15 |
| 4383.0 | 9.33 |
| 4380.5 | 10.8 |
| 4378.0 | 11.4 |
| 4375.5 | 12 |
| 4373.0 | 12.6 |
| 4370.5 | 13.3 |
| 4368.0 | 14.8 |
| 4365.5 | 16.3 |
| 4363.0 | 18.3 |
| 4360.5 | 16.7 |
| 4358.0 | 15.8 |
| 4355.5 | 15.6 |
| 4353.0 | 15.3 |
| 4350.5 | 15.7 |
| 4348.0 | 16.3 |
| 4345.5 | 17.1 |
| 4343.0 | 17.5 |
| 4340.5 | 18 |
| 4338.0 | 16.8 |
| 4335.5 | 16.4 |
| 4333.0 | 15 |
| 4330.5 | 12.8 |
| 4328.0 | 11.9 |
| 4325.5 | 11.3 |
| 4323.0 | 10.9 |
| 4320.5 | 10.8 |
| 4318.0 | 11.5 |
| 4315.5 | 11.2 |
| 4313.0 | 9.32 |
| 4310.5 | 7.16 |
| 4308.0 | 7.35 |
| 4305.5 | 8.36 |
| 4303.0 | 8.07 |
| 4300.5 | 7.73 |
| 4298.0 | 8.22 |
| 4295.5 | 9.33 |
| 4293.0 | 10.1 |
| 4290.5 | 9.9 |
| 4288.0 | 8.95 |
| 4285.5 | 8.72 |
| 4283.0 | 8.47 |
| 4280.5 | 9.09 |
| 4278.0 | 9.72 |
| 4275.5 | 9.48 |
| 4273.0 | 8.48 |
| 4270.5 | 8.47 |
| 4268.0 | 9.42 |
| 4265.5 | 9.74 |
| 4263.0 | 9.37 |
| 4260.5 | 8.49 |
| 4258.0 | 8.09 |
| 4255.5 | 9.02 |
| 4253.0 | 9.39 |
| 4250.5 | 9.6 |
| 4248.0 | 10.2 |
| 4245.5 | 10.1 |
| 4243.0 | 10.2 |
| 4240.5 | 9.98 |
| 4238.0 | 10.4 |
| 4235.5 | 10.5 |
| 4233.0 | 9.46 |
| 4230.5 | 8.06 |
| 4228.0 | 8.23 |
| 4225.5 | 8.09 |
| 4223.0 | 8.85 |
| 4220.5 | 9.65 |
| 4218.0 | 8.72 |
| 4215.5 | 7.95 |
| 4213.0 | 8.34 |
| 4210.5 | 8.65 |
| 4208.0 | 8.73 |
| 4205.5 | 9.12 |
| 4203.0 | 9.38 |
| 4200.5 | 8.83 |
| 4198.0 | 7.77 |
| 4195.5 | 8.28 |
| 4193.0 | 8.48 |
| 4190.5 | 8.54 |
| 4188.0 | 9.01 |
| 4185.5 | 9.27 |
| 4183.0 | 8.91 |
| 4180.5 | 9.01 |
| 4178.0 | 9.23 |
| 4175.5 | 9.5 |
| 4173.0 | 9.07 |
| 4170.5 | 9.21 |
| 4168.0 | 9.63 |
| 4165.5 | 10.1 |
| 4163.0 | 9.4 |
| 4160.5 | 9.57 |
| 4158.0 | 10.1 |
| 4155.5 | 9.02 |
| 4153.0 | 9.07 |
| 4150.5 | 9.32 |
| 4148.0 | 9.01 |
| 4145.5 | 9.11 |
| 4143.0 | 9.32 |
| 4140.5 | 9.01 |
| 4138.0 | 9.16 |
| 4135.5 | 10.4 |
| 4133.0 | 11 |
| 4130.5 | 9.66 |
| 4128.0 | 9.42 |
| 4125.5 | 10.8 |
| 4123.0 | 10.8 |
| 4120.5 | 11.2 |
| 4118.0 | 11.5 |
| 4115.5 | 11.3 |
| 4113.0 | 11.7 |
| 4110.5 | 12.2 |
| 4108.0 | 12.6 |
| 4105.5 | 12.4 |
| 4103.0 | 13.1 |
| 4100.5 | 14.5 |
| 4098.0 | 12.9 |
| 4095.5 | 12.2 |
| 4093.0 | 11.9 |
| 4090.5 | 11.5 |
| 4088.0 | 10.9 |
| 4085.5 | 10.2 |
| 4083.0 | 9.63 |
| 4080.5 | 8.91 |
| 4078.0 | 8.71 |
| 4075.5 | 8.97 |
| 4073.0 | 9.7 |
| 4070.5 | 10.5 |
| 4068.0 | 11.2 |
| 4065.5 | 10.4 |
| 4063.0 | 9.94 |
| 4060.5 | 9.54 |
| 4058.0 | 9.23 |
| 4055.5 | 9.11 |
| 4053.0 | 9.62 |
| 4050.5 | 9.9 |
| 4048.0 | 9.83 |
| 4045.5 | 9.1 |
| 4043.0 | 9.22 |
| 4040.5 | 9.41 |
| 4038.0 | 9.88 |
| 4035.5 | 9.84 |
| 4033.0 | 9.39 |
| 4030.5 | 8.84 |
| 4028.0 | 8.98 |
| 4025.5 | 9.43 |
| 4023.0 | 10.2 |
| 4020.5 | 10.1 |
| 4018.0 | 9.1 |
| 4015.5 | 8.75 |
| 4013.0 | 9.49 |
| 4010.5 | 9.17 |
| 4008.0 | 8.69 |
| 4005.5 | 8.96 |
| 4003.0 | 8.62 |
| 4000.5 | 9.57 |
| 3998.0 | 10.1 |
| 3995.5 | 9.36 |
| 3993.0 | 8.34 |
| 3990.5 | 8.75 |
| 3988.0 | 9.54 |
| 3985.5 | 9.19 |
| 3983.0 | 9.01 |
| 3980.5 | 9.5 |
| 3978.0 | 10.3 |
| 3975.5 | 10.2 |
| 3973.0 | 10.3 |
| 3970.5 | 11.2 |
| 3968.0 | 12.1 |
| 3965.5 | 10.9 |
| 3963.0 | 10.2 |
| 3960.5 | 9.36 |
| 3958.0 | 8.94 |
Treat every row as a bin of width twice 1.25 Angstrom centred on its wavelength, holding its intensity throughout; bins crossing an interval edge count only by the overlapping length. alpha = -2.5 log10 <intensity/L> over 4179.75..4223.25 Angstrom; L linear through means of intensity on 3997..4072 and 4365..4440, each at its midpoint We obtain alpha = 0.17 mag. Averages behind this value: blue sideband 9.54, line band 8.74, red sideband 11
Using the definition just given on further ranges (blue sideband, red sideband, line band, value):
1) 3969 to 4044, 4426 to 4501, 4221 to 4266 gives 0.08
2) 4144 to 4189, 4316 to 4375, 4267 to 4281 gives 0.35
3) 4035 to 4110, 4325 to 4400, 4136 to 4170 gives 0.21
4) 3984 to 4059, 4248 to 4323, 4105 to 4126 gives -0.25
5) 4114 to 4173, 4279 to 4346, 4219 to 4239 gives 0.15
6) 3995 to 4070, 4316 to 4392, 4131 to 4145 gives 0.12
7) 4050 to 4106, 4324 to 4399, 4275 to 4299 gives 0.37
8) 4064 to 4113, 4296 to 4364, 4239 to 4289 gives 0.32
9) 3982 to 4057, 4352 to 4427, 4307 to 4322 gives 0.19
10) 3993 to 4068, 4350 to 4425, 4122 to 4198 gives 0.12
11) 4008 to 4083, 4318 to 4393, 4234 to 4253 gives 0.21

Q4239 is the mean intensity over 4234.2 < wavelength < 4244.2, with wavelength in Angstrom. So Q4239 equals 10.3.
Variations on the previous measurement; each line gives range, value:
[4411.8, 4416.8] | 11.5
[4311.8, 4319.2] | 10.7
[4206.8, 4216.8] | 8.42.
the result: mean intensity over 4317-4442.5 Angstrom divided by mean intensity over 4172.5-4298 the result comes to 1.4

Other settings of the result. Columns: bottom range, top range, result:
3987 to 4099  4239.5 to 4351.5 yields 1.11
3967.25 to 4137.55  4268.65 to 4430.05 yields 1.14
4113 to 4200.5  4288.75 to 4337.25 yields 1.09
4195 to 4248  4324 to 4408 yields 1.47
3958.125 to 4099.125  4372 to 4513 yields 1.10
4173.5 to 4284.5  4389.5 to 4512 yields 1.19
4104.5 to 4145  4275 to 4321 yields 0.85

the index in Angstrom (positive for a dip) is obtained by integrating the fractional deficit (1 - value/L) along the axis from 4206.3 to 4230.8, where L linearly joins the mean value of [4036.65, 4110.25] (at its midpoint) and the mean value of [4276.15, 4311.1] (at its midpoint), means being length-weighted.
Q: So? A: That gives 2.0 Angstrom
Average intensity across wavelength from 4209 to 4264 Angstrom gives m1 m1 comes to 9.15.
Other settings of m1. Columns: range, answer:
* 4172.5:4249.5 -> 9.05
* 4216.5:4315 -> 9.05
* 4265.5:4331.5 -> 9.48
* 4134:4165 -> 9.4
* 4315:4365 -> 14.8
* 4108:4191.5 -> 9.85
